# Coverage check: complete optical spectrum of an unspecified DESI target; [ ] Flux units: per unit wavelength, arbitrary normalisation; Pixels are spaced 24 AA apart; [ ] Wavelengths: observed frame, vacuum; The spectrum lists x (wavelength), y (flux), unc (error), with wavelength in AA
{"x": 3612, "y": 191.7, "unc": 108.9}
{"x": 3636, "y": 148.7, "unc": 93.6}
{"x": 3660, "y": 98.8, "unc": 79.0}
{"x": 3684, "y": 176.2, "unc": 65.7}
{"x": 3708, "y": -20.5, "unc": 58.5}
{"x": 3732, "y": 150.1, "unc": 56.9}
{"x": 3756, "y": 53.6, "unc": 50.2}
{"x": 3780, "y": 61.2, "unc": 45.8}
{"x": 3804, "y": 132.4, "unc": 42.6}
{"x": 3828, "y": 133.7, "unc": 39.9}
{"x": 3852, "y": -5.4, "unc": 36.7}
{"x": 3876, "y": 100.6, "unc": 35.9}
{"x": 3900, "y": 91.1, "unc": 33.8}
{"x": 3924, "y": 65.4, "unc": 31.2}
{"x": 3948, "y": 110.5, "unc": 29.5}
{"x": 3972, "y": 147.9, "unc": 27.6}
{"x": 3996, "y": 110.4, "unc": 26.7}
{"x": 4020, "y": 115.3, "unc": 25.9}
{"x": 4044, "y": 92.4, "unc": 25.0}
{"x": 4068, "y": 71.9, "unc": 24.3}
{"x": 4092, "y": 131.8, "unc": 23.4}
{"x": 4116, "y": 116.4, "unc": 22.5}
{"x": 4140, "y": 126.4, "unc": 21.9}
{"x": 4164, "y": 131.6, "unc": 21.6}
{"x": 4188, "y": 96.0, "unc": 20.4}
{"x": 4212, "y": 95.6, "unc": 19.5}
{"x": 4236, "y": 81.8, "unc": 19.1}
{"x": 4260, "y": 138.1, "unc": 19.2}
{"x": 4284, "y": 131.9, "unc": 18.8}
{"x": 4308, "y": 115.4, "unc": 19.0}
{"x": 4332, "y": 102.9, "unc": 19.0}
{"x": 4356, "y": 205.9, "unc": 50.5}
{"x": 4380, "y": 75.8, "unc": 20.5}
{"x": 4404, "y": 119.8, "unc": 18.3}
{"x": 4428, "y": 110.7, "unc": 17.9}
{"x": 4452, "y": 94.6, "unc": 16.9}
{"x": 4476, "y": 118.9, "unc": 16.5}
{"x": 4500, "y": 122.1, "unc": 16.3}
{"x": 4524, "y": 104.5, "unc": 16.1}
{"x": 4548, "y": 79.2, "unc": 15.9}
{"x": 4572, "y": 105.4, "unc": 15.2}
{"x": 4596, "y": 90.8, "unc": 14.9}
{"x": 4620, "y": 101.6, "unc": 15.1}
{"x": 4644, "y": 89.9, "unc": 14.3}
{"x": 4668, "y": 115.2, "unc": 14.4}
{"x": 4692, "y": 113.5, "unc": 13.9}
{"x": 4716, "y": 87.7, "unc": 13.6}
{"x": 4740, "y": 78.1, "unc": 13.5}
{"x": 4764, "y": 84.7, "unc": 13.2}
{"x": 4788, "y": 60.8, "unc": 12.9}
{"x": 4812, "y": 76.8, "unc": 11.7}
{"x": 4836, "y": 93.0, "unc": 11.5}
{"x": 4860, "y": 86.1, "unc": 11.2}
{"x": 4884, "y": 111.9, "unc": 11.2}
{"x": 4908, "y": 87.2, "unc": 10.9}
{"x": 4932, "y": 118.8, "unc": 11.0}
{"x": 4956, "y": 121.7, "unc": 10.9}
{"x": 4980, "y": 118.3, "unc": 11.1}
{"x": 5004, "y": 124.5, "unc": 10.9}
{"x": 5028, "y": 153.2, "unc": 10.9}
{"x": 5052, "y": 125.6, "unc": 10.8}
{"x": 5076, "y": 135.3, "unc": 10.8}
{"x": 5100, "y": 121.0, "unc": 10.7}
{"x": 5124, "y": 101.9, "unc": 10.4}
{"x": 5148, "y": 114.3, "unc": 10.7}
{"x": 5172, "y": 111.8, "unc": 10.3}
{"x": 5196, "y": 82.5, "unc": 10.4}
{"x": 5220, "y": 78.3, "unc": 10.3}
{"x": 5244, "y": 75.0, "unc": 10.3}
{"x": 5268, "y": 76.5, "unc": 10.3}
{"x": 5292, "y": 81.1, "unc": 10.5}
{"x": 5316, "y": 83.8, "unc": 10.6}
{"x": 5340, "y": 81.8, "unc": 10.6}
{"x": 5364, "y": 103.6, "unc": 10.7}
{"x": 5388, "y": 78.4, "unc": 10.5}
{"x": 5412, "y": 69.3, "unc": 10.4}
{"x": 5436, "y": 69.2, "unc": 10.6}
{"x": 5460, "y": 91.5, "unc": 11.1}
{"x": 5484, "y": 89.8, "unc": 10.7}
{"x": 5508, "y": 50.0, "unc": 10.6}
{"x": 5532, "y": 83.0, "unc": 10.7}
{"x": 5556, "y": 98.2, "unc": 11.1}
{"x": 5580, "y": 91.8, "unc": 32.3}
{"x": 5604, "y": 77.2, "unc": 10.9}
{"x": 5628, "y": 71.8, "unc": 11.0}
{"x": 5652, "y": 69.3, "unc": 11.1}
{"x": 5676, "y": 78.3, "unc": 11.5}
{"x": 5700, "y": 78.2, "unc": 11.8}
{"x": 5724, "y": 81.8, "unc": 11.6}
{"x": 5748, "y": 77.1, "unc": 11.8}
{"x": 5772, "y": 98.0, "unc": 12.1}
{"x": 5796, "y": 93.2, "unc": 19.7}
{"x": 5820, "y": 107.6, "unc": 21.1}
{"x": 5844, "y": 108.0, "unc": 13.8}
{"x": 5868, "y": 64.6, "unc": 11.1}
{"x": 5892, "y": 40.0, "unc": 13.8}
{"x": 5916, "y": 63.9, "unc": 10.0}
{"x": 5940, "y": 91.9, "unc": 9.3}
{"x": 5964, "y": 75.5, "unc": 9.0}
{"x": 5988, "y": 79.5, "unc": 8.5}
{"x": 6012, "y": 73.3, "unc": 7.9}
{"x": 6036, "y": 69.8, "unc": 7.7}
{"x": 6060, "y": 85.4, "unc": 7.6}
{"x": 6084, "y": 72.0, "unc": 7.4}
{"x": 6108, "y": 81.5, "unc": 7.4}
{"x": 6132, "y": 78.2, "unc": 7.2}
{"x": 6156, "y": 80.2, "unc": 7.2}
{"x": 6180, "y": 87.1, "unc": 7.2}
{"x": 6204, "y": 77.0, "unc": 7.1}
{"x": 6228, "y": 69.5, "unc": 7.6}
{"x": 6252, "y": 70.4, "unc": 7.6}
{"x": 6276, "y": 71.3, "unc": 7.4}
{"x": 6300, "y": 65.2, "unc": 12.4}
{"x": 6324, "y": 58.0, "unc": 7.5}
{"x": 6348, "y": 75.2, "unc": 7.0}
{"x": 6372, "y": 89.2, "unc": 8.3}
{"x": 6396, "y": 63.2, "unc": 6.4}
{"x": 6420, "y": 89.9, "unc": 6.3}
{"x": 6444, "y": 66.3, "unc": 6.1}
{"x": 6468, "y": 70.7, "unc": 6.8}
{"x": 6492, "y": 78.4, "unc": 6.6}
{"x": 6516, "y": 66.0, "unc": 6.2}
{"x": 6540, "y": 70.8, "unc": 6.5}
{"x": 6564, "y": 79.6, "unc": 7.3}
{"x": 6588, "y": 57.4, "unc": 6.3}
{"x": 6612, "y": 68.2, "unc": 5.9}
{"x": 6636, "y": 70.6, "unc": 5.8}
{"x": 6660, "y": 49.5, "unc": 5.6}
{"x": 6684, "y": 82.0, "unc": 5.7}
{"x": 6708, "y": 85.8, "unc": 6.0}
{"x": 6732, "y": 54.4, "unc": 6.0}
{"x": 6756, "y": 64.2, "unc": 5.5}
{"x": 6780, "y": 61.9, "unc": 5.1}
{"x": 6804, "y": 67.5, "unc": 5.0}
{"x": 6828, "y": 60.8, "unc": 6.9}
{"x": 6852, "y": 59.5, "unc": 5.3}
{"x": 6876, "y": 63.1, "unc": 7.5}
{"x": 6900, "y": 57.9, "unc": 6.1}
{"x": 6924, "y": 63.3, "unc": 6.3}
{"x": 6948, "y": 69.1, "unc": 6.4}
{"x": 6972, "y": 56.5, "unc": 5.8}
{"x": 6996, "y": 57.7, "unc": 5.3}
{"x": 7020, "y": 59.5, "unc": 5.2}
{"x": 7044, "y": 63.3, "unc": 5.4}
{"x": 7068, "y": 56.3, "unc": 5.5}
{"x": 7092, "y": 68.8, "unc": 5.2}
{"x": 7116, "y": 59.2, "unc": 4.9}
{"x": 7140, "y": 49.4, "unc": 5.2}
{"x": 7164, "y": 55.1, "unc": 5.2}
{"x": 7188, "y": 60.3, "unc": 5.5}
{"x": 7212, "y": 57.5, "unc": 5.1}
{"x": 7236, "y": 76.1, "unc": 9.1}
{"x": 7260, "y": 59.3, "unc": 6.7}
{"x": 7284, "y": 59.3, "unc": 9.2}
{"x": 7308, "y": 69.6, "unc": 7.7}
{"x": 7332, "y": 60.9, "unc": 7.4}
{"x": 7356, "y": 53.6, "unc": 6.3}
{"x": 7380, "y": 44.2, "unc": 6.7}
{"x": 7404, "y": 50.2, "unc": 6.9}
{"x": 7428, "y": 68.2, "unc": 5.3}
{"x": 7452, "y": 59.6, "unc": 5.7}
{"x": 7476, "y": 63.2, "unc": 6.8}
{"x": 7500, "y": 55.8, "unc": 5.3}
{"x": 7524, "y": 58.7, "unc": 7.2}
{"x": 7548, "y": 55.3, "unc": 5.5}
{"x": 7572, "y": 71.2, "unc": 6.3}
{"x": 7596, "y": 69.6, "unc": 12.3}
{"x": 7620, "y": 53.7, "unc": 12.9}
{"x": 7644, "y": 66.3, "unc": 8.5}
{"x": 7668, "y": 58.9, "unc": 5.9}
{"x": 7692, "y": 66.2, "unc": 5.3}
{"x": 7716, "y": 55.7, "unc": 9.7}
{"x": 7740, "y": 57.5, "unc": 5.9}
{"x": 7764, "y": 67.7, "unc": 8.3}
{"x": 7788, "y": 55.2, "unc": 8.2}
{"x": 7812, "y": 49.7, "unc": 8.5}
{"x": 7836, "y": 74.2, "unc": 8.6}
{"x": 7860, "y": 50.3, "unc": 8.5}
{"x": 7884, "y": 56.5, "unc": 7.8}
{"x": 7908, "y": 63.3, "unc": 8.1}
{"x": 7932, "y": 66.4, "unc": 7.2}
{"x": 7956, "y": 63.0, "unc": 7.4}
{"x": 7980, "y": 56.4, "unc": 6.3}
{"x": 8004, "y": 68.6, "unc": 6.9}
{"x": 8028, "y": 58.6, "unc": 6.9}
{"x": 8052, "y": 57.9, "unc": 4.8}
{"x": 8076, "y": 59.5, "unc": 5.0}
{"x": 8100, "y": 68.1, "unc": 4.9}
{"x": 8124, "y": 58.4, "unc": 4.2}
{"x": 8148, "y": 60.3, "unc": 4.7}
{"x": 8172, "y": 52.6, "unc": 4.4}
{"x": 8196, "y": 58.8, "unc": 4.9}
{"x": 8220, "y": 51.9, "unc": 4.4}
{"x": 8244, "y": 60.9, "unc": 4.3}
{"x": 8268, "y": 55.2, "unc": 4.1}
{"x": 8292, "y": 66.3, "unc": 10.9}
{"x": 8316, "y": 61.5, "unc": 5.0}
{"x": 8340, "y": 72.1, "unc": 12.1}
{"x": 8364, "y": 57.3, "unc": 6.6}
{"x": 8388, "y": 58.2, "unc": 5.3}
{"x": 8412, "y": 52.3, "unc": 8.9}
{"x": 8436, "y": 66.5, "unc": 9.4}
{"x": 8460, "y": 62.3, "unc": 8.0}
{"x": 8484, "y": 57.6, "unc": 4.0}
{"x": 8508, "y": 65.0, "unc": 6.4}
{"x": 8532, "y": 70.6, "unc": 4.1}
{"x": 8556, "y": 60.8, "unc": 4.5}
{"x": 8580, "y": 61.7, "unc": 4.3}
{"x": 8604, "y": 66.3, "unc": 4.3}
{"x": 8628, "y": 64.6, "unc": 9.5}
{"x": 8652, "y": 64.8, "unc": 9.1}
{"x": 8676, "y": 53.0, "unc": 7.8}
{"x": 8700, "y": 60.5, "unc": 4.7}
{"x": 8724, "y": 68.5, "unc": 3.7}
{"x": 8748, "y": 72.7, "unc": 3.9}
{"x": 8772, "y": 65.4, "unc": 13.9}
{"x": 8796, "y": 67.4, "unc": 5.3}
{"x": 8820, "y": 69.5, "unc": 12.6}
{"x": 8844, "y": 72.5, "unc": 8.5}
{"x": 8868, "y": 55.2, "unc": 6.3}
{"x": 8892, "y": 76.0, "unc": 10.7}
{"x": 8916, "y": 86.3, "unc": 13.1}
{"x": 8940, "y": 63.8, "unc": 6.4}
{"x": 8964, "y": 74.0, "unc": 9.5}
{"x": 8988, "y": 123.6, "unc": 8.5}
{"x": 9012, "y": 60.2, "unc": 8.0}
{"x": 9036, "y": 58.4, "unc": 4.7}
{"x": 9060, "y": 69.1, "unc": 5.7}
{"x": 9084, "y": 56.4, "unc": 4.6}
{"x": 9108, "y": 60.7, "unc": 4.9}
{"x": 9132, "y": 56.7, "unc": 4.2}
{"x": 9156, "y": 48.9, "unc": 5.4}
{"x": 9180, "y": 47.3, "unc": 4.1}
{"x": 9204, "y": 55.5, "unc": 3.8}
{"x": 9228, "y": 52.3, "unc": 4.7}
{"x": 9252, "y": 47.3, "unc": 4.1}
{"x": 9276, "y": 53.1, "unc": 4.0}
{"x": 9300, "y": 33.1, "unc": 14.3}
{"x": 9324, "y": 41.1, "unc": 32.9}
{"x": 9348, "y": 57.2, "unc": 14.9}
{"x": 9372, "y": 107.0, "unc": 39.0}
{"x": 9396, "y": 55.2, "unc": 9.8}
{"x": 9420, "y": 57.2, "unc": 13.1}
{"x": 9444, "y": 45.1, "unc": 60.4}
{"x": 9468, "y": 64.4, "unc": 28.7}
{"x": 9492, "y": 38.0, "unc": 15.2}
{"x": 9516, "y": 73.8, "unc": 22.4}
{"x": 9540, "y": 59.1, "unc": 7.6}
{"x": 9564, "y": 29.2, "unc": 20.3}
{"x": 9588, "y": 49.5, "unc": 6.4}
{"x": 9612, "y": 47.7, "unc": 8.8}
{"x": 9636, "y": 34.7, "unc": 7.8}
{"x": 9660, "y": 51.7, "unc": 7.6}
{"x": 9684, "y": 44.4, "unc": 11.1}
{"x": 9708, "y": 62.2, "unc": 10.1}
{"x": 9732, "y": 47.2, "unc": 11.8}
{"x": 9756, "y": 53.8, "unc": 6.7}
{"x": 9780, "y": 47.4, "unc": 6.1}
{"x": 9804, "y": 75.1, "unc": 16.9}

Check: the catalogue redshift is 0.80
